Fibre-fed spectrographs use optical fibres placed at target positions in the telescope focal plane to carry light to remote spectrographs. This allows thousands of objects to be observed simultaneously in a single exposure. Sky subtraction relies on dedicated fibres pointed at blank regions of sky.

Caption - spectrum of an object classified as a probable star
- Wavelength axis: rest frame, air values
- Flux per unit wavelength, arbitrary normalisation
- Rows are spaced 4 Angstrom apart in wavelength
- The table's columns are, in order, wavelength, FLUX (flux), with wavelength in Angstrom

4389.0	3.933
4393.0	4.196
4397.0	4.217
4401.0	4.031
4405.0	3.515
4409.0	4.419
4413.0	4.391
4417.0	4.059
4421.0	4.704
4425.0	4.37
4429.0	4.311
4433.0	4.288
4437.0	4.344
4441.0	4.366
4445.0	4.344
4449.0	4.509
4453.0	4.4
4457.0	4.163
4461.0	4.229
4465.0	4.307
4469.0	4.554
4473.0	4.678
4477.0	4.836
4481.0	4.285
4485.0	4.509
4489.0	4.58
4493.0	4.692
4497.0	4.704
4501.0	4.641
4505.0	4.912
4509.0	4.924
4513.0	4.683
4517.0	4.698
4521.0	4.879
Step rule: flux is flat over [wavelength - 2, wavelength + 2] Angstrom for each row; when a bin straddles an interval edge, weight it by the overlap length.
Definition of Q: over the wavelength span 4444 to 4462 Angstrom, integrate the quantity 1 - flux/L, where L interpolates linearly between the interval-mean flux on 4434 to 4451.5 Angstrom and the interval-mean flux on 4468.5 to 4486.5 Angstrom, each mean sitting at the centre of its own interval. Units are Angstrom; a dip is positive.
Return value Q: 0.43 Angstrom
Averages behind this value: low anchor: 4.39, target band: 4.33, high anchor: 4.58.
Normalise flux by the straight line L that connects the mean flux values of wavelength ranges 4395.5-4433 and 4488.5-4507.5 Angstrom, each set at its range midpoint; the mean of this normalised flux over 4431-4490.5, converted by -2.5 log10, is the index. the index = 0.019 mag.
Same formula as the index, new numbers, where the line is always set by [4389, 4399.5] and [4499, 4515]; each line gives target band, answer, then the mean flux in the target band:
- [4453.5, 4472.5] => 0.05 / 4.35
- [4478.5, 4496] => 0.03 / 4.54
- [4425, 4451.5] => 0.01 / 4.36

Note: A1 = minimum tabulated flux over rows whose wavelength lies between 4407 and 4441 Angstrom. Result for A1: 4.059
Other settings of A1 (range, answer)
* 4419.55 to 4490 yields 4.163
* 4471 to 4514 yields 4.285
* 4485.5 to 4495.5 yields 4.58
